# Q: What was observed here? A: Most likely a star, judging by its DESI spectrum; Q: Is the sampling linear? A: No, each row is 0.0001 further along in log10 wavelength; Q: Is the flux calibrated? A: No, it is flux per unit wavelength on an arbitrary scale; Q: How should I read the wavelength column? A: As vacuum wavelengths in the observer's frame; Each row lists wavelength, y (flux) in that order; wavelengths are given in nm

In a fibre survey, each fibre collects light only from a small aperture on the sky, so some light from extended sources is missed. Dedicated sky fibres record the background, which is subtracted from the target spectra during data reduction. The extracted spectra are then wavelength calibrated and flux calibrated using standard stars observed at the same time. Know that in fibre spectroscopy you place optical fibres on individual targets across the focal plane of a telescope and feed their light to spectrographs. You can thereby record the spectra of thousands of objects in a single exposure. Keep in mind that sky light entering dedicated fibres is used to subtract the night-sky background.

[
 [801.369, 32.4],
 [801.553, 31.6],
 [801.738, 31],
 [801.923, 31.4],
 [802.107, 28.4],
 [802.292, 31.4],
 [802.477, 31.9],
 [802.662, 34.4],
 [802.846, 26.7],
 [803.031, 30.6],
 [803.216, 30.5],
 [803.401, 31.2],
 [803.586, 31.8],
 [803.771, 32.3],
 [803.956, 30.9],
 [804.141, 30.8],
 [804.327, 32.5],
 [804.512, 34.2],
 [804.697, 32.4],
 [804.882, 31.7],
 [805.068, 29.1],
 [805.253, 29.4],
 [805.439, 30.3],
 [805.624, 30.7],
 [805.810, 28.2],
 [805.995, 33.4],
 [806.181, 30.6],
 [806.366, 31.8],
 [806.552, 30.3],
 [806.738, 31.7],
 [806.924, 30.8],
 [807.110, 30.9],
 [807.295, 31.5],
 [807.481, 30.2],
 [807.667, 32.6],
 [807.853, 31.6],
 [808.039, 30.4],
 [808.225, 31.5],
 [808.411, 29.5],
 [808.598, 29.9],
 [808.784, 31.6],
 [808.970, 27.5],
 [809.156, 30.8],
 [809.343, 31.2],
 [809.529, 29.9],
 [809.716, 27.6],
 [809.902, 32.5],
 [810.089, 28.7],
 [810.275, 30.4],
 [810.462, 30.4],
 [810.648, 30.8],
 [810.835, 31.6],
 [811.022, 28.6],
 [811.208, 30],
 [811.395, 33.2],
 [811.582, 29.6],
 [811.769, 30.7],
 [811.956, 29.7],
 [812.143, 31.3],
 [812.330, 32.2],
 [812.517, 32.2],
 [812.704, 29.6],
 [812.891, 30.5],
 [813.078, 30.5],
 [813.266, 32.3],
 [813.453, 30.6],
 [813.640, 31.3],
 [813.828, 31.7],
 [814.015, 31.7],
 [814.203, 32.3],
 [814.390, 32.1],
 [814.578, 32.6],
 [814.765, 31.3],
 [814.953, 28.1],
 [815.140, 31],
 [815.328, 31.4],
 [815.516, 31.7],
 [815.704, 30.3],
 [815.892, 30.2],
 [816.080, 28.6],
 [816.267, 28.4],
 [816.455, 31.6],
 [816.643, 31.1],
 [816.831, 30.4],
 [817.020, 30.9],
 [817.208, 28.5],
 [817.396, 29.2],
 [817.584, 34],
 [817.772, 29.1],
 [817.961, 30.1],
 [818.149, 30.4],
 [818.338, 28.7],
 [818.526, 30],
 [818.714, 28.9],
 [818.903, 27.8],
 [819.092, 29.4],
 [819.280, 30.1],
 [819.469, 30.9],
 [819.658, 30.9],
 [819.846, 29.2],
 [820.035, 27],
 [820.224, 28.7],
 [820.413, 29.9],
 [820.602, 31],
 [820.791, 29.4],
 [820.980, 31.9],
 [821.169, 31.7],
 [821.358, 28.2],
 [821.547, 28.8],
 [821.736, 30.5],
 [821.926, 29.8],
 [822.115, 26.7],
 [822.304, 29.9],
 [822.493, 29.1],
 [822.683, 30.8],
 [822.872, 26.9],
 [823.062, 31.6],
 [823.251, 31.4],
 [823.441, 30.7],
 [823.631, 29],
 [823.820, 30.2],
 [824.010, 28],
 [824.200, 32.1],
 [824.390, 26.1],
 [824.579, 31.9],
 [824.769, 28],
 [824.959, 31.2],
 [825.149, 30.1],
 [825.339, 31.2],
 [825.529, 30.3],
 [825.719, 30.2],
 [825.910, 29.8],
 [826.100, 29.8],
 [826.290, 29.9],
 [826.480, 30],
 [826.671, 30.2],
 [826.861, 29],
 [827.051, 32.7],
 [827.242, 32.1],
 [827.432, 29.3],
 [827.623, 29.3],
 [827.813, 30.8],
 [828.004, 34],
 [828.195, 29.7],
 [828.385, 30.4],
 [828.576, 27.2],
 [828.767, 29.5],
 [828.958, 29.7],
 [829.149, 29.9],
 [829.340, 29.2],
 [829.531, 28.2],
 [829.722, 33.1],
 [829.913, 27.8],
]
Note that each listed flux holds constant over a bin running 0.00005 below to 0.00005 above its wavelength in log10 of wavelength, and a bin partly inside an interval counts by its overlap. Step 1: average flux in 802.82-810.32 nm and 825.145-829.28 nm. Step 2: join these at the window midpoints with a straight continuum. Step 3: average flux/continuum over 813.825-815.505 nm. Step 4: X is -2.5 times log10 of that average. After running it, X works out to -0.03 mag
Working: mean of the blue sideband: 30.8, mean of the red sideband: 30.2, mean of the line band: 31.4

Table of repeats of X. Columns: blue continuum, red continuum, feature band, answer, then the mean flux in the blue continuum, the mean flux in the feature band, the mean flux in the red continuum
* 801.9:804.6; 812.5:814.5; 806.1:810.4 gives 0.025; 31.3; 30.6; 31.3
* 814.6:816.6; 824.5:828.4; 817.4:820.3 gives 0.027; 30.4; 29.7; 30.5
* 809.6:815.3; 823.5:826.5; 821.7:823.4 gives 0.016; 30.8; 29.6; 29.9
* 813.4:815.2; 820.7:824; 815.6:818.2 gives 0.021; 31.3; 30.2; 29.8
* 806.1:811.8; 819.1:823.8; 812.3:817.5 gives -0.021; 30.6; 30.8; 29.8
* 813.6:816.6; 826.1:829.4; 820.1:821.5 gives 0.020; 30.9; 30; 30.2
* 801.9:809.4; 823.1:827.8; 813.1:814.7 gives -0.040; 30.9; 31.8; 30.1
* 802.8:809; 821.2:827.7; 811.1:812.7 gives -0.015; 30.9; 31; 29.9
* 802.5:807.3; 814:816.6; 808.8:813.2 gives 0.017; 31.1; 30.4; 30.8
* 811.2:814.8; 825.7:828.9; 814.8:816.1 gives 0.028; 31.3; 30.3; 30.2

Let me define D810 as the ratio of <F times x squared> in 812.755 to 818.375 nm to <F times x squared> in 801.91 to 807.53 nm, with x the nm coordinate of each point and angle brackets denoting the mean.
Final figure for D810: 1.02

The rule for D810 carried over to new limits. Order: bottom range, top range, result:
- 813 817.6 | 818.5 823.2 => 0.97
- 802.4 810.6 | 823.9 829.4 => 1.02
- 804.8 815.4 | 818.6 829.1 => 1.00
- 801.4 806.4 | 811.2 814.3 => 1.02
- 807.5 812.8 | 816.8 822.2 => 1.00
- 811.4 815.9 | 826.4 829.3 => 1.01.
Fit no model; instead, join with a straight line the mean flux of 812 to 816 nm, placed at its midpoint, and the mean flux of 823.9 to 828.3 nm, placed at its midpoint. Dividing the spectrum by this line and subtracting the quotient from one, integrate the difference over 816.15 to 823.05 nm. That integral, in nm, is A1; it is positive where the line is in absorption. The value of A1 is 0.22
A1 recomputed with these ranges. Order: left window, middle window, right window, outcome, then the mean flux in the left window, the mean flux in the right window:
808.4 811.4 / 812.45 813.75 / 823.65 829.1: -0.036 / 30.2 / 30.1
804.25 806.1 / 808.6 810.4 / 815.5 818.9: 0.043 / 31.2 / 30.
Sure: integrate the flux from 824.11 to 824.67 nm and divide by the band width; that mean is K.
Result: 30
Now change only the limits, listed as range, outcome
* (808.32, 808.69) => 29.6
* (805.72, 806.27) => 30.8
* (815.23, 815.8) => 31.1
